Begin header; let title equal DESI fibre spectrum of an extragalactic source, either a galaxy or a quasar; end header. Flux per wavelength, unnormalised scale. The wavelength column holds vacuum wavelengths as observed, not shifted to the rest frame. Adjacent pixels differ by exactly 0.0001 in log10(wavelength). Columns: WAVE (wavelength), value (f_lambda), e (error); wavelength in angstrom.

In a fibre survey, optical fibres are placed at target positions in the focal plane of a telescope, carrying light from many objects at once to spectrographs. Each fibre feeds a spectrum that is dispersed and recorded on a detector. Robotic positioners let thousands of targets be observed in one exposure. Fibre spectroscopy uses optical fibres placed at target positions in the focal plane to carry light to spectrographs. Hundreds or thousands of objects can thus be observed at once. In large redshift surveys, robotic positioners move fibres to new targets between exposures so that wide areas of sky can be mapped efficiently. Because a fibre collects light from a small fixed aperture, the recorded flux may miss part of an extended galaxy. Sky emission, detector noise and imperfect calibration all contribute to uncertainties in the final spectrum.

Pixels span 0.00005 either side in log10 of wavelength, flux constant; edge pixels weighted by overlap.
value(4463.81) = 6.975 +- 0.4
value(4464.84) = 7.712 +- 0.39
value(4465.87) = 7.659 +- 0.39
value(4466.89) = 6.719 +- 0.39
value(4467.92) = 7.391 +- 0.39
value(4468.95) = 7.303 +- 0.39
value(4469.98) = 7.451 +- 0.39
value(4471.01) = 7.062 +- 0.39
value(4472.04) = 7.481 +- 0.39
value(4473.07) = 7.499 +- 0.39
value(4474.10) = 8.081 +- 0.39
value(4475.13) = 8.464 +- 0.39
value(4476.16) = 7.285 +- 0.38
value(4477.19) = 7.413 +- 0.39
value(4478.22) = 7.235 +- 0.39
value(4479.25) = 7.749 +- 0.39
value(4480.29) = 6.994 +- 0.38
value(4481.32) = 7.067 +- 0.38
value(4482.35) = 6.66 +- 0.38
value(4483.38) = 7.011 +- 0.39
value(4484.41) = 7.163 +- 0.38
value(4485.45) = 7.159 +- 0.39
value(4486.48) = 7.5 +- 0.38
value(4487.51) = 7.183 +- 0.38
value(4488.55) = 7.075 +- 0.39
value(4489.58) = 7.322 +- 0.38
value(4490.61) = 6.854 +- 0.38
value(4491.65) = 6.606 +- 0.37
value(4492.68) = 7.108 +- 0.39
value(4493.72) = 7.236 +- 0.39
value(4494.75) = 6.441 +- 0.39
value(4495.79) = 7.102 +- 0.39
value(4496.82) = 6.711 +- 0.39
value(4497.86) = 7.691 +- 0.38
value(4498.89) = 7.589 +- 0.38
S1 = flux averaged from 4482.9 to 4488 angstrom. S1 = 7.21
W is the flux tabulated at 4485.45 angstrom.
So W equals 7.159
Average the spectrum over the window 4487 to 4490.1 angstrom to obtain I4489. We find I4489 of 7.19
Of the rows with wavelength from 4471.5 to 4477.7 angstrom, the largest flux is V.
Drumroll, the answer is 8.464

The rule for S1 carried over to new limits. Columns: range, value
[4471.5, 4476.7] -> 7.76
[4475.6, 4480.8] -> 7.34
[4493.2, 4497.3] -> 6.88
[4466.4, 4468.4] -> 7.05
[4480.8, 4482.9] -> 6.89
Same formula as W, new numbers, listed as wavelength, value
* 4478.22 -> 7.235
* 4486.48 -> 7.5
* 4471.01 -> 7.062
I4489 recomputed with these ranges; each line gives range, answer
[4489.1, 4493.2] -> 6.97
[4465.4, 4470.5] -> 7.31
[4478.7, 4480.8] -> 7.34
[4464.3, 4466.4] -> 7.68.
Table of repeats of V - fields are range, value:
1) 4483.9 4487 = 7.5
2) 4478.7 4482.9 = 7.749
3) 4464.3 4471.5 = 7.712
